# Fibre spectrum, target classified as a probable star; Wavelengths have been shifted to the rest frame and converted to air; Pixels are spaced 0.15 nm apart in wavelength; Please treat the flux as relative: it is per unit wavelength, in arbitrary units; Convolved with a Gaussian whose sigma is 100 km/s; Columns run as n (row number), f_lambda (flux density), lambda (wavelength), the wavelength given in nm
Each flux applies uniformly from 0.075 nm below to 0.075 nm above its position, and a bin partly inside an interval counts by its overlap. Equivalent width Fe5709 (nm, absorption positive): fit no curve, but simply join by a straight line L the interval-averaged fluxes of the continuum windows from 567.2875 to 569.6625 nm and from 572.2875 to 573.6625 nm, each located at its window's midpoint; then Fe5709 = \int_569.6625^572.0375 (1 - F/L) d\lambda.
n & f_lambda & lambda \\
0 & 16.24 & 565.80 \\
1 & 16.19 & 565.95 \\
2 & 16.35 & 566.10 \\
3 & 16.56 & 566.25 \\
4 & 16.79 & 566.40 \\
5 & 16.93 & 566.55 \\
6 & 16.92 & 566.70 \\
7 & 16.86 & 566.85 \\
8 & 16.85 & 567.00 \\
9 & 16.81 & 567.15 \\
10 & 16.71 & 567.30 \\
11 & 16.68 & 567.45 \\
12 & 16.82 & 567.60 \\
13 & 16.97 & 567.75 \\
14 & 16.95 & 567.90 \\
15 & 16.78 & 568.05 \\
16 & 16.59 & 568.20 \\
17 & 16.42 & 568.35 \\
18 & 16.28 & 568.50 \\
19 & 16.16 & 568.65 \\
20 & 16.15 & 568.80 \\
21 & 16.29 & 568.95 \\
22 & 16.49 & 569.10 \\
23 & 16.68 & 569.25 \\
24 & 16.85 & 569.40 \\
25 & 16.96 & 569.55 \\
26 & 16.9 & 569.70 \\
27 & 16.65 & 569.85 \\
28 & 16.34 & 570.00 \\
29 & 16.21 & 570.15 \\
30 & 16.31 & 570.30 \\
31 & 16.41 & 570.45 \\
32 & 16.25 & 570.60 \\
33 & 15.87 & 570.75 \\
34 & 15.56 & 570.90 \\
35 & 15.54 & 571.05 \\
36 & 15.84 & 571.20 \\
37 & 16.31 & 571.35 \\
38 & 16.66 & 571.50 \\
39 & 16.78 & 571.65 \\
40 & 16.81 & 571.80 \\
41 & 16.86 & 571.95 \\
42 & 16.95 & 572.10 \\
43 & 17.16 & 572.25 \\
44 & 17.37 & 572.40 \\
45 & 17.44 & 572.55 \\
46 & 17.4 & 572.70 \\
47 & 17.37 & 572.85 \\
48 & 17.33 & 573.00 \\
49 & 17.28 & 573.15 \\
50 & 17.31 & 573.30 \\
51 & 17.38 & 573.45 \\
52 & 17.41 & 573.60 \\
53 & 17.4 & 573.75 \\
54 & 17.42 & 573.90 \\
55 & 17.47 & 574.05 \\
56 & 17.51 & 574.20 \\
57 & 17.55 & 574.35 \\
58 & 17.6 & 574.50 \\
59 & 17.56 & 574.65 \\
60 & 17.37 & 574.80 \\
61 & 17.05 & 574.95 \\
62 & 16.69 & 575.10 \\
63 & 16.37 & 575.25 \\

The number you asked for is 0.10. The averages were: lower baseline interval 16.6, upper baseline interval 17.4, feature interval 16.3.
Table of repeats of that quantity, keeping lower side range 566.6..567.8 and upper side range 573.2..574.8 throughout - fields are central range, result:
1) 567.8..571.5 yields 0.146 nm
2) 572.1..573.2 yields 0.001 nm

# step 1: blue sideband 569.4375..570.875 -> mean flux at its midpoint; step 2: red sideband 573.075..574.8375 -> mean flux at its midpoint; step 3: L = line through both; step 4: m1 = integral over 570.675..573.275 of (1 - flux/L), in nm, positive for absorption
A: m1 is 0.02 nm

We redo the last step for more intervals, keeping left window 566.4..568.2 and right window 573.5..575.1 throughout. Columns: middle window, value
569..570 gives 0.02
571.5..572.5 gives 0.01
